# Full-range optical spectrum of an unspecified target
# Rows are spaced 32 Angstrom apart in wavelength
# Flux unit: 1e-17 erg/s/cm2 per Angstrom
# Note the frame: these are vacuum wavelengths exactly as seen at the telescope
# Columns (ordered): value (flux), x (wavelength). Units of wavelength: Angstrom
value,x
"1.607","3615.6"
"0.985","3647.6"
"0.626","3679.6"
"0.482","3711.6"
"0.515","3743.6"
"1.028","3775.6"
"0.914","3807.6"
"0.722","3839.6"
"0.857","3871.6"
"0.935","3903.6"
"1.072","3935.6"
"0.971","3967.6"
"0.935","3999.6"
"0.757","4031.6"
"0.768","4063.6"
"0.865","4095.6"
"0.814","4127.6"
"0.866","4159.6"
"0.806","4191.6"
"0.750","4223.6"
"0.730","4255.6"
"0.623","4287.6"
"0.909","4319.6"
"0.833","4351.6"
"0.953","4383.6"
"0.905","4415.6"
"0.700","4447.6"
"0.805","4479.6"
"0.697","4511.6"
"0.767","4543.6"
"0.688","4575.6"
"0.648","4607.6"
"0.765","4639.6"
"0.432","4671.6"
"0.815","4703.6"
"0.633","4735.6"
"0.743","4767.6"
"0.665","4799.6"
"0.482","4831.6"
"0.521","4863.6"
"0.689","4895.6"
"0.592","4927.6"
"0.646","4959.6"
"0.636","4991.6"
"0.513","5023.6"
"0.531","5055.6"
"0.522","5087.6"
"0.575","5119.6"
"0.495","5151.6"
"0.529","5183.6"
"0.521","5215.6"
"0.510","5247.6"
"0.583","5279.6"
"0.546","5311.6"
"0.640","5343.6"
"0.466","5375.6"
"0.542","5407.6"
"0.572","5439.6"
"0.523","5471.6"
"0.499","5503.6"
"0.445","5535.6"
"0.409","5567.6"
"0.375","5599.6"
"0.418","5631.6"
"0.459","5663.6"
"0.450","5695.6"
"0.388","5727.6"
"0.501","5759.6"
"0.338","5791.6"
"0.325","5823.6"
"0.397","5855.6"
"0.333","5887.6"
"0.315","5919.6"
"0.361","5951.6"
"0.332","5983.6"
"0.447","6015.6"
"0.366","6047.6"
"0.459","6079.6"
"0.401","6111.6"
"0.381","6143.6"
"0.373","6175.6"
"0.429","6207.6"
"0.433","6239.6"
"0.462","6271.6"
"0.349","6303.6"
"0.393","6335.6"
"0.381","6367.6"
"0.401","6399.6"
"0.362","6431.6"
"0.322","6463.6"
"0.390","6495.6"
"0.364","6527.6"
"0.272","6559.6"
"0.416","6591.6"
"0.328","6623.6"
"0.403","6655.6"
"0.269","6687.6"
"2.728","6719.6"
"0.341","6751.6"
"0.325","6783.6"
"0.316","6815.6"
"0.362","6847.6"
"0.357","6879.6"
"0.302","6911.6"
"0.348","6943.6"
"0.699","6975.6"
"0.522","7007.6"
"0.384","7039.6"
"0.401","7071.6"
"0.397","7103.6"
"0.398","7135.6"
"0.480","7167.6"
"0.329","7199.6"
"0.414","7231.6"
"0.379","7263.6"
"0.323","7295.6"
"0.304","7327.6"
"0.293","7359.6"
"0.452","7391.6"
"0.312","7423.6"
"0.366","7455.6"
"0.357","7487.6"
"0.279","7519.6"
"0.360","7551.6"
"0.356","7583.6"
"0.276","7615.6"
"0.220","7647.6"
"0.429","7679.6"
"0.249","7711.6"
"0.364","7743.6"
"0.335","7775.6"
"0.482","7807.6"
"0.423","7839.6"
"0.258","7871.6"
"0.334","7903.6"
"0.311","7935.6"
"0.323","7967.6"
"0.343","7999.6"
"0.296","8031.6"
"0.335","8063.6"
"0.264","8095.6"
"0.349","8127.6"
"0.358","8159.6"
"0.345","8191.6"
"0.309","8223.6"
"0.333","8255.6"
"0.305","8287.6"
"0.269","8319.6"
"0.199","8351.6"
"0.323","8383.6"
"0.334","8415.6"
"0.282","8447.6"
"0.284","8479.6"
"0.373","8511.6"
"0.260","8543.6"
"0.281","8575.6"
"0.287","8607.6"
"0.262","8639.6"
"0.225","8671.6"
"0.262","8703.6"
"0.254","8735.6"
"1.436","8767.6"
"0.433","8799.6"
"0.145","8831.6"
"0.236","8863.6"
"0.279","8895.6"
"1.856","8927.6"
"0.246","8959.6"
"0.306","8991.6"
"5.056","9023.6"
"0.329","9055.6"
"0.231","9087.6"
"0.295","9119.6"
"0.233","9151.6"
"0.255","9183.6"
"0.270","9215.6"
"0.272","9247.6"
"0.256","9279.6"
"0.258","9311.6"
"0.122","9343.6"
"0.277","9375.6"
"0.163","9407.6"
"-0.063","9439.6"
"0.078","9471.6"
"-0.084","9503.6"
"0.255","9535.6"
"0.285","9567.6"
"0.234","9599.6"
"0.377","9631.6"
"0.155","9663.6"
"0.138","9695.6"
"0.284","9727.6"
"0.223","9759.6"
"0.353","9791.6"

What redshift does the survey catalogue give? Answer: 0.80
